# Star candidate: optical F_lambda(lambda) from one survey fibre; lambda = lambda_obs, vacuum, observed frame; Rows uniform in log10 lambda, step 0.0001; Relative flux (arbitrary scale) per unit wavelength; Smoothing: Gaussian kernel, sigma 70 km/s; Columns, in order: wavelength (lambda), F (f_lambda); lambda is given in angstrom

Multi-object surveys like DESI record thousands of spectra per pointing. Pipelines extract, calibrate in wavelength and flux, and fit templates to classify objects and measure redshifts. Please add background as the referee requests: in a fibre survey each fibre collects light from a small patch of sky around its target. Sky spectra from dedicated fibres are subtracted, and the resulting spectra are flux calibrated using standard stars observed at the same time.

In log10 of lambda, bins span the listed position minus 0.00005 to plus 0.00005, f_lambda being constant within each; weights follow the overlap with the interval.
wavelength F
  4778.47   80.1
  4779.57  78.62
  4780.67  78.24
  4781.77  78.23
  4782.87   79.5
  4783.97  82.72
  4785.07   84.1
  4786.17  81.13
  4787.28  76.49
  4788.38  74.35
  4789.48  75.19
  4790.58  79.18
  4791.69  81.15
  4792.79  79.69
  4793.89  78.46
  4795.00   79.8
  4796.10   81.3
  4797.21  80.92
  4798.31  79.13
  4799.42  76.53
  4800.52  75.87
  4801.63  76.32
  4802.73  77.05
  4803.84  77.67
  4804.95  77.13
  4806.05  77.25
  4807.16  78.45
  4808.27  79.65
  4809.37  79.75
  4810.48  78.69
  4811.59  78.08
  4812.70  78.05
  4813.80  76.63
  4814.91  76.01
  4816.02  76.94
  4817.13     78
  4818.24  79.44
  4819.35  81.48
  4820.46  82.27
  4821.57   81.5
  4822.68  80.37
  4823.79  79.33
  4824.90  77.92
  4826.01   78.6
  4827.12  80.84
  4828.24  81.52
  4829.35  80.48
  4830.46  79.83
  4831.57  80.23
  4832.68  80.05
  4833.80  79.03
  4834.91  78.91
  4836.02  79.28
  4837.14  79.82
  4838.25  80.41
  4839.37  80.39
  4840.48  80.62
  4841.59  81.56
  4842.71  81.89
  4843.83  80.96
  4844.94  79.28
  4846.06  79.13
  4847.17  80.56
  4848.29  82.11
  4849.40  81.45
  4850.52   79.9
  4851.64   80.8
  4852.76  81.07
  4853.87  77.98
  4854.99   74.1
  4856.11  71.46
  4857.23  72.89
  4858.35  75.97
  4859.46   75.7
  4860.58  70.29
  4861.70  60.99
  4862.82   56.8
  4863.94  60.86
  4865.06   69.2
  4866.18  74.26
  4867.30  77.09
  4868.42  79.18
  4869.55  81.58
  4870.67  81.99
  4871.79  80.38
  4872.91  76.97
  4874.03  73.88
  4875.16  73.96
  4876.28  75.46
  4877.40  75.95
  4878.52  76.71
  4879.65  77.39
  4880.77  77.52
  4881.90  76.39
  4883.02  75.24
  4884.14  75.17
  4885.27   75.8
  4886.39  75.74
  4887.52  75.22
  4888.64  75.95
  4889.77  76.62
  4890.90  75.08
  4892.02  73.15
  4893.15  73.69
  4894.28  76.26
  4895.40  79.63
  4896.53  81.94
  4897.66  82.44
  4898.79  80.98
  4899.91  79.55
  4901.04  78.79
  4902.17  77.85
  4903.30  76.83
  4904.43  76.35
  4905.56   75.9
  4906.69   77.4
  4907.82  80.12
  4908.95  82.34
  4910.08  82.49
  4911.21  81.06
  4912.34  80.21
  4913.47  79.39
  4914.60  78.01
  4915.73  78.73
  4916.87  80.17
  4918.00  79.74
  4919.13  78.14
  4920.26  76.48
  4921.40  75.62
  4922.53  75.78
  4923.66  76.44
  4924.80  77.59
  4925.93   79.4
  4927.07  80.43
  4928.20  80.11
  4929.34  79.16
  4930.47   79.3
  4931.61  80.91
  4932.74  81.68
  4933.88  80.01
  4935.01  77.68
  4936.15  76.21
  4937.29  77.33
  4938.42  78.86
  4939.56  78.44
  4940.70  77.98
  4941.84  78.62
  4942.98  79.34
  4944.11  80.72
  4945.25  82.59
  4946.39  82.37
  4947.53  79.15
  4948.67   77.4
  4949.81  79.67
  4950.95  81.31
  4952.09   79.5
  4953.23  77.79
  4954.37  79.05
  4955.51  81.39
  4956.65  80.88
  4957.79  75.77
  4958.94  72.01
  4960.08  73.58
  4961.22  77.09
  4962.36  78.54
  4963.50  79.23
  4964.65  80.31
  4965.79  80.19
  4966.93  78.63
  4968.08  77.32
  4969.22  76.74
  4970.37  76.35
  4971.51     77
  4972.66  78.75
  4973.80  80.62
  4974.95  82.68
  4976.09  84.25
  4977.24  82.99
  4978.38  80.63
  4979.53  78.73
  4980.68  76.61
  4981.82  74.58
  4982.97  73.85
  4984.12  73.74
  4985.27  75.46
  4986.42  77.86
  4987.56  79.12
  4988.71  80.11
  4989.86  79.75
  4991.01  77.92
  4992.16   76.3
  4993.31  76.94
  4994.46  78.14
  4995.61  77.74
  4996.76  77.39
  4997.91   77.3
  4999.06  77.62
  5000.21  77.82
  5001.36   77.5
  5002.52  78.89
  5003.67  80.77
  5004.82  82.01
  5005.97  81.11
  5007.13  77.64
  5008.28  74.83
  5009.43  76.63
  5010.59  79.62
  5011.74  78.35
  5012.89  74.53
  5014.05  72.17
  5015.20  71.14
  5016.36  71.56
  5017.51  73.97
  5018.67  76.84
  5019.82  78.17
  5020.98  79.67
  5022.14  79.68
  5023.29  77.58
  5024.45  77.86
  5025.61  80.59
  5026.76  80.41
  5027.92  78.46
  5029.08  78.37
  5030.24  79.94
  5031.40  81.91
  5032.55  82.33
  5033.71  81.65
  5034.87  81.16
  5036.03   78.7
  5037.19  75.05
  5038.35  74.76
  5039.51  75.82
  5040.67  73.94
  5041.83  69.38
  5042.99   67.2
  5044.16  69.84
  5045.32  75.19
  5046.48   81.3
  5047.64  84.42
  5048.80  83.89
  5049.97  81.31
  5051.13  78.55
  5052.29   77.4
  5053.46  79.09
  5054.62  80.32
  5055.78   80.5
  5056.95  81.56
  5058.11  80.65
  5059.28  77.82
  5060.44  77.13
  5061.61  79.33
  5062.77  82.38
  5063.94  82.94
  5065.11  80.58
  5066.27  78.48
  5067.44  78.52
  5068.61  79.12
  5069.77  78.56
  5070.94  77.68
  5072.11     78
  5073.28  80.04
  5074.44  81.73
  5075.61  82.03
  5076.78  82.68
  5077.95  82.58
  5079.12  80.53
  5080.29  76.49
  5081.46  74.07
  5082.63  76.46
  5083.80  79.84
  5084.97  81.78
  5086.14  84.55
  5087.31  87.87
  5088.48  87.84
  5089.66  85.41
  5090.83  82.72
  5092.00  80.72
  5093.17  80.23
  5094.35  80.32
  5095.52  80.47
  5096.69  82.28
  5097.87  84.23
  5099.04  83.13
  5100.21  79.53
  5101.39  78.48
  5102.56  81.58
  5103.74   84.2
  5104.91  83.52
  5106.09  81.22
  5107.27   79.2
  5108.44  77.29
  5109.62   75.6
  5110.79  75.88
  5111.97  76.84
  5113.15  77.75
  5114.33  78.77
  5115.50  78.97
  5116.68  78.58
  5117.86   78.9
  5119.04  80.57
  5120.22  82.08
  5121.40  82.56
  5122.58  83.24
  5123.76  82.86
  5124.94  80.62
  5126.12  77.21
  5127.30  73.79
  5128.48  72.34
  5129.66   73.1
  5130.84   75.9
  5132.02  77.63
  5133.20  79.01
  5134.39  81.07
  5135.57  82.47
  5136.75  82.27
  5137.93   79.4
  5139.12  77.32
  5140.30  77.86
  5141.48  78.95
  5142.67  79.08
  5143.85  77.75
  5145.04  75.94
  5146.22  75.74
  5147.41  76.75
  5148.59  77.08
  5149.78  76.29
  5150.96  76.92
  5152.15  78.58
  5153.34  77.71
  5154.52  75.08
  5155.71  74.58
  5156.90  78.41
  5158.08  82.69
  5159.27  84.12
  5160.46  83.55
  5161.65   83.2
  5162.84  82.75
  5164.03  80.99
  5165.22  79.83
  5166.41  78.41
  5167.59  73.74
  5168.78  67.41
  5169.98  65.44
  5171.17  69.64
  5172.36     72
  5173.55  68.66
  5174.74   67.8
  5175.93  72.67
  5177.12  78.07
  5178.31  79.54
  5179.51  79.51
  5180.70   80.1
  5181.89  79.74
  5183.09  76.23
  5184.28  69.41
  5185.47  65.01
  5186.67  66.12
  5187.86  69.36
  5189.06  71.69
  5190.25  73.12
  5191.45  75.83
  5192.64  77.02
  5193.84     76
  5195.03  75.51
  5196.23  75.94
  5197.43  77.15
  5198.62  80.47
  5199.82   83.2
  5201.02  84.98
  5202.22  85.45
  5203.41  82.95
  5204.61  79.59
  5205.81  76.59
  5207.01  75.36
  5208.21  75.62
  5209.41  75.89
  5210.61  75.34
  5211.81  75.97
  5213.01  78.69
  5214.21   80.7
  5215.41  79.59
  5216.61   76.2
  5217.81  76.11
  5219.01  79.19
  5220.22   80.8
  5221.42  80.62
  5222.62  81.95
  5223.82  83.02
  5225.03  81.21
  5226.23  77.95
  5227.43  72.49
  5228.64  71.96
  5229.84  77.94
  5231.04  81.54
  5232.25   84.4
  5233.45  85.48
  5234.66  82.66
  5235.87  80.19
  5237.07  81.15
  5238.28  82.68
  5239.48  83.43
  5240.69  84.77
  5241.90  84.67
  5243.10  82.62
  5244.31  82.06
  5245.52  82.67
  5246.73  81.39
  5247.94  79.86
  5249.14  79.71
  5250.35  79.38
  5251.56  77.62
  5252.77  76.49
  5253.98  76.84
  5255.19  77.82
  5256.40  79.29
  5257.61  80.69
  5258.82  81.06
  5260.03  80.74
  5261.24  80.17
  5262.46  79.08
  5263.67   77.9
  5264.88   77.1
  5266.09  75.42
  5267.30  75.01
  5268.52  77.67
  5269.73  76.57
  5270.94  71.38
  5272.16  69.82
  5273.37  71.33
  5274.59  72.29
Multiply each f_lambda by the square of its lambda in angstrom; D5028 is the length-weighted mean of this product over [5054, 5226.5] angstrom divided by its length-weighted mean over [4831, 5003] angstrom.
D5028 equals 1.1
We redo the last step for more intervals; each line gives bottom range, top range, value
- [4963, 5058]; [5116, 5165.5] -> 1.06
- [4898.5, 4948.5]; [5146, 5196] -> 1.05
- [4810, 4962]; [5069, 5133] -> 1.12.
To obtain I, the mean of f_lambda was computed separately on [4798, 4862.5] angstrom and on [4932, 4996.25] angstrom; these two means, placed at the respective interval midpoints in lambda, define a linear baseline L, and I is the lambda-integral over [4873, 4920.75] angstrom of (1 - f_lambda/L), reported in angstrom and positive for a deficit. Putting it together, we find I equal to 0.50 angstrom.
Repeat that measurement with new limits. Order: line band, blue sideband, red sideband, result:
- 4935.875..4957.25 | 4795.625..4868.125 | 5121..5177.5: -0.53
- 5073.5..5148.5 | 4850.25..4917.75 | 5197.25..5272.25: -1.42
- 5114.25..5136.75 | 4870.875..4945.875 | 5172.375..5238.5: -0.41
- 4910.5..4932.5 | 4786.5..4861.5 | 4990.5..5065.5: -0.14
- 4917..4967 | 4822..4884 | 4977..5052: -0.83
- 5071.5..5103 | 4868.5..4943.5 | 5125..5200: -1.83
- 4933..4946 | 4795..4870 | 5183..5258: -0.17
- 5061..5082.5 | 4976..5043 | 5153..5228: -0.65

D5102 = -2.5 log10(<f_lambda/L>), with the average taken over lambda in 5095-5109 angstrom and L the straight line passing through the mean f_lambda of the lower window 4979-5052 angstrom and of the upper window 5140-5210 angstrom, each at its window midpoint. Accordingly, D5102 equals -0.059 mag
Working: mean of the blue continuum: 77.5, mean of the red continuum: 76.5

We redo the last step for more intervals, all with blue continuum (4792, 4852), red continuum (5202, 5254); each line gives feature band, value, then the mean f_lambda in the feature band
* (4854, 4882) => 0.08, 73.9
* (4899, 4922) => 0.01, 78.8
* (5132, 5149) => 0.02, 78.6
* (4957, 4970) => 0.03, 77.2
